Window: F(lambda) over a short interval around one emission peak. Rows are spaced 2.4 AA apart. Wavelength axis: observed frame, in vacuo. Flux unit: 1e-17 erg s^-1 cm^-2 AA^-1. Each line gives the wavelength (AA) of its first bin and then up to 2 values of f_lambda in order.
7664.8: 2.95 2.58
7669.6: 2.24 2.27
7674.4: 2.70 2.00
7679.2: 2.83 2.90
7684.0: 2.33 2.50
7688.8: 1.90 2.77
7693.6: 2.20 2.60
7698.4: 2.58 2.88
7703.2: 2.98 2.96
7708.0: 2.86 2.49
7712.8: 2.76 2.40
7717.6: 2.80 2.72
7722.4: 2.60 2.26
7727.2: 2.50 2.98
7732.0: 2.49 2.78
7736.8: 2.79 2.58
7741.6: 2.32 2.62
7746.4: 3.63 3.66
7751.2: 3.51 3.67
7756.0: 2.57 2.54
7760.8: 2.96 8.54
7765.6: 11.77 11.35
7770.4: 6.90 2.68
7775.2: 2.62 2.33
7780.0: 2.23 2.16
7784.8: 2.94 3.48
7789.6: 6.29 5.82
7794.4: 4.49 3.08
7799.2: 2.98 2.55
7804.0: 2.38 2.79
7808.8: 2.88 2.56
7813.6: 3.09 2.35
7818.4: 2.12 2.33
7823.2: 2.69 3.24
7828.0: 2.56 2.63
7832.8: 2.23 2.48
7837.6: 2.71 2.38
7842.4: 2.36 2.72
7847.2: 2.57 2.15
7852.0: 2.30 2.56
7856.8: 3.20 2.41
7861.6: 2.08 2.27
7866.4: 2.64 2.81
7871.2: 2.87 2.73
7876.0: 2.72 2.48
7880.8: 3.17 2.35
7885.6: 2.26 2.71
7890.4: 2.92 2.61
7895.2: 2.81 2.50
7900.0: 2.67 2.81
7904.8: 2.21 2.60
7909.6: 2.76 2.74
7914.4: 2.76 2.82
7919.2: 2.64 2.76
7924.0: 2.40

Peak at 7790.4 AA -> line [N II]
